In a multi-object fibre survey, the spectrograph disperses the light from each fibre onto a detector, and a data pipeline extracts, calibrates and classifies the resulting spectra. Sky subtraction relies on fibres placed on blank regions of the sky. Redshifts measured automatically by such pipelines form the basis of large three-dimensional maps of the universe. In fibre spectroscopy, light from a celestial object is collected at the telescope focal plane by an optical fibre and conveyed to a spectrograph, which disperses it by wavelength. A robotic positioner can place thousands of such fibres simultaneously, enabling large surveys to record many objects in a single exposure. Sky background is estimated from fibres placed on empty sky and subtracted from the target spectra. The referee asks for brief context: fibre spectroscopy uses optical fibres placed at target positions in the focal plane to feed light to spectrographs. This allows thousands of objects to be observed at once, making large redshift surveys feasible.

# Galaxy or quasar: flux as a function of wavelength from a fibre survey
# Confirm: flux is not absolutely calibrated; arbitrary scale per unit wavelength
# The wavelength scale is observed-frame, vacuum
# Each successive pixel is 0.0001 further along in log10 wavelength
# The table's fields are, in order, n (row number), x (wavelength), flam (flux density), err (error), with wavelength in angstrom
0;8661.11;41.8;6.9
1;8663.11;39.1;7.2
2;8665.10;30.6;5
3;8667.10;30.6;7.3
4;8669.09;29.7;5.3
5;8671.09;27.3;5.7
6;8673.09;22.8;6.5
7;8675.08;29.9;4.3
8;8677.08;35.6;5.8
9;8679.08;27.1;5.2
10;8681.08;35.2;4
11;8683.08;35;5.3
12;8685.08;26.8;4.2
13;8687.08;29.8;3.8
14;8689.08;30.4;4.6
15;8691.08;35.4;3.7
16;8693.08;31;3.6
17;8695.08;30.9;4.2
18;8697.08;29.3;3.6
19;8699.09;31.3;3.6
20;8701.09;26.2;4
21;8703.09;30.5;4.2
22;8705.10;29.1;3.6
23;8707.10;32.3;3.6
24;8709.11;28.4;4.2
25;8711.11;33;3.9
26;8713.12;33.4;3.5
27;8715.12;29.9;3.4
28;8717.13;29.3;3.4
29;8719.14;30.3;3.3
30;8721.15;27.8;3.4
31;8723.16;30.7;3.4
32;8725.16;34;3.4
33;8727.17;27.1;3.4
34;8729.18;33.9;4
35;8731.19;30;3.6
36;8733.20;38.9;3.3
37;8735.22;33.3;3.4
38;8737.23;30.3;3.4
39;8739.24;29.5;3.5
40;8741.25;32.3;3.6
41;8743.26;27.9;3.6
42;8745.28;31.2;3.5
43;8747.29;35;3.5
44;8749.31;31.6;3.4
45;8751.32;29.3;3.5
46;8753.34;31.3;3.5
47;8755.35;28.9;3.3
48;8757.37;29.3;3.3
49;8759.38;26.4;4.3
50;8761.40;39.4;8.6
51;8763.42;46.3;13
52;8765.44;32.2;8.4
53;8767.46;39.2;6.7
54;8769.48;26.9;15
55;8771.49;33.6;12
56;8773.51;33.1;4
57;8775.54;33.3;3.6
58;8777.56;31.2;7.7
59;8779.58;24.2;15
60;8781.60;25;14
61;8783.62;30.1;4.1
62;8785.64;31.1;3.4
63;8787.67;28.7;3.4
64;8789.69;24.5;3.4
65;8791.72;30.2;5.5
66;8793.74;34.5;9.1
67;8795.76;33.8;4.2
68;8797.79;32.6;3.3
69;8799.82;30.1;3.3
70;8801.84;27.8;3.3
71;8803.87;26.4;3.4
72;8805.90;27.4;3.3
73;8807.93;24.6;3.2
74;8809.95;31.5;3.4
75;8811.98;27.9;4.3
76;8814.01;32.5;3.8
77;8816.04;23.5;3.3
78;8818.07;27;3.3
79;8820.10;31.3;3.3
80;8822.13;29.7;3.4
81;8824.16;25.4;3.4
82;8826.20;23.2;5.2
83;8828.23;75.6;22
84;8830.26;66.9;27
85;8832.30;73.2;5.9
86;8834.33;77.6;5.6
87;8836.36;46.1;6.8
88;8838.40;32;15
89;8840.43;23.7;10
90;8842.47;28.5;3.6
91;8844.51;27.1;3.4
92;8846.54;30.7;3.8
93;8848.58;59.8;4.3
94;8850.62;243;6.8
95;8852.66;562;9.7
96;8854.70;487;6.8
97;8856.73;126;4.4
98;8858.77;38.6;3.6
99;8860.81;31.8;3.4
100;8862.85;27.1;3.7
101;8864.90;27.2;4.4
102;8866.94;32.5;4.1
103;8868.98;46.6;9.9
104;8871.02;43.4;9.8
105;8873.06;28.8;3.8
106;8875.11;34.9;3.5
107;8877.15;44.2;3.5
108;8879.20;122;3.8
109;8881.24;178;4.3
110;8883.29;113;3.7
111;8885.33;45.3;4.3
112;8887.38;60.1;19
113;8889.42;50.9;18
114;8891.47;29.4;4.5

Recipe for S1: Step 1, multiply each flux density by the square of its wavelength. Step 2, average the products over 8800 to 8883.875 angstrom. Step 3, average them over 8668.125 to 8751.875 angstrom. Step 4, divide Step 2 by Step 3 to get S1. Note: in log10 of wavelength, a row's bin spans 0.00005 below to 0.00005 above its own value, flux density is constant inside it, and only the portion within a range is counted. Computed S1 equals 2.50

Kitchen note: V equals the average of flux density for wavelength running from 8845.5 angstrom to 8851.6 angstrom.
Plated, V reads 110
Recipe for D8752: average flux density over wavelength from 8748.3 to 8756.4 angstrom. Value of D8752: 30.3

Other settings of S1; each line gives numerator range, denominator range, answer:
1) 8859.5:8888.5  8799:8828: 2.08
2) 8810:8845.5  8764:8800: 1.28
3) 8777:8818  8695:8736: 0.95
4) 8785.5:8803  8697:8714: 1.02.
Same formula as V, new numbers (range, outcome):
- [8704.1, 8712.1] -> 30.7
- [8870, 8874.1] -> 36.1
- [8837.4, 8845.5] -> 27.8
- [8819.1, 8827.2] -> 27.4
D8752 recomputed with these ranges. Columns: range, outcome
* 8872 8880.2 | 57.2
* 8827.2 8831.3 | 71.1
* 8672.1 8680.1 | 28.9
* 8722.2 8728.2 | 30.7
